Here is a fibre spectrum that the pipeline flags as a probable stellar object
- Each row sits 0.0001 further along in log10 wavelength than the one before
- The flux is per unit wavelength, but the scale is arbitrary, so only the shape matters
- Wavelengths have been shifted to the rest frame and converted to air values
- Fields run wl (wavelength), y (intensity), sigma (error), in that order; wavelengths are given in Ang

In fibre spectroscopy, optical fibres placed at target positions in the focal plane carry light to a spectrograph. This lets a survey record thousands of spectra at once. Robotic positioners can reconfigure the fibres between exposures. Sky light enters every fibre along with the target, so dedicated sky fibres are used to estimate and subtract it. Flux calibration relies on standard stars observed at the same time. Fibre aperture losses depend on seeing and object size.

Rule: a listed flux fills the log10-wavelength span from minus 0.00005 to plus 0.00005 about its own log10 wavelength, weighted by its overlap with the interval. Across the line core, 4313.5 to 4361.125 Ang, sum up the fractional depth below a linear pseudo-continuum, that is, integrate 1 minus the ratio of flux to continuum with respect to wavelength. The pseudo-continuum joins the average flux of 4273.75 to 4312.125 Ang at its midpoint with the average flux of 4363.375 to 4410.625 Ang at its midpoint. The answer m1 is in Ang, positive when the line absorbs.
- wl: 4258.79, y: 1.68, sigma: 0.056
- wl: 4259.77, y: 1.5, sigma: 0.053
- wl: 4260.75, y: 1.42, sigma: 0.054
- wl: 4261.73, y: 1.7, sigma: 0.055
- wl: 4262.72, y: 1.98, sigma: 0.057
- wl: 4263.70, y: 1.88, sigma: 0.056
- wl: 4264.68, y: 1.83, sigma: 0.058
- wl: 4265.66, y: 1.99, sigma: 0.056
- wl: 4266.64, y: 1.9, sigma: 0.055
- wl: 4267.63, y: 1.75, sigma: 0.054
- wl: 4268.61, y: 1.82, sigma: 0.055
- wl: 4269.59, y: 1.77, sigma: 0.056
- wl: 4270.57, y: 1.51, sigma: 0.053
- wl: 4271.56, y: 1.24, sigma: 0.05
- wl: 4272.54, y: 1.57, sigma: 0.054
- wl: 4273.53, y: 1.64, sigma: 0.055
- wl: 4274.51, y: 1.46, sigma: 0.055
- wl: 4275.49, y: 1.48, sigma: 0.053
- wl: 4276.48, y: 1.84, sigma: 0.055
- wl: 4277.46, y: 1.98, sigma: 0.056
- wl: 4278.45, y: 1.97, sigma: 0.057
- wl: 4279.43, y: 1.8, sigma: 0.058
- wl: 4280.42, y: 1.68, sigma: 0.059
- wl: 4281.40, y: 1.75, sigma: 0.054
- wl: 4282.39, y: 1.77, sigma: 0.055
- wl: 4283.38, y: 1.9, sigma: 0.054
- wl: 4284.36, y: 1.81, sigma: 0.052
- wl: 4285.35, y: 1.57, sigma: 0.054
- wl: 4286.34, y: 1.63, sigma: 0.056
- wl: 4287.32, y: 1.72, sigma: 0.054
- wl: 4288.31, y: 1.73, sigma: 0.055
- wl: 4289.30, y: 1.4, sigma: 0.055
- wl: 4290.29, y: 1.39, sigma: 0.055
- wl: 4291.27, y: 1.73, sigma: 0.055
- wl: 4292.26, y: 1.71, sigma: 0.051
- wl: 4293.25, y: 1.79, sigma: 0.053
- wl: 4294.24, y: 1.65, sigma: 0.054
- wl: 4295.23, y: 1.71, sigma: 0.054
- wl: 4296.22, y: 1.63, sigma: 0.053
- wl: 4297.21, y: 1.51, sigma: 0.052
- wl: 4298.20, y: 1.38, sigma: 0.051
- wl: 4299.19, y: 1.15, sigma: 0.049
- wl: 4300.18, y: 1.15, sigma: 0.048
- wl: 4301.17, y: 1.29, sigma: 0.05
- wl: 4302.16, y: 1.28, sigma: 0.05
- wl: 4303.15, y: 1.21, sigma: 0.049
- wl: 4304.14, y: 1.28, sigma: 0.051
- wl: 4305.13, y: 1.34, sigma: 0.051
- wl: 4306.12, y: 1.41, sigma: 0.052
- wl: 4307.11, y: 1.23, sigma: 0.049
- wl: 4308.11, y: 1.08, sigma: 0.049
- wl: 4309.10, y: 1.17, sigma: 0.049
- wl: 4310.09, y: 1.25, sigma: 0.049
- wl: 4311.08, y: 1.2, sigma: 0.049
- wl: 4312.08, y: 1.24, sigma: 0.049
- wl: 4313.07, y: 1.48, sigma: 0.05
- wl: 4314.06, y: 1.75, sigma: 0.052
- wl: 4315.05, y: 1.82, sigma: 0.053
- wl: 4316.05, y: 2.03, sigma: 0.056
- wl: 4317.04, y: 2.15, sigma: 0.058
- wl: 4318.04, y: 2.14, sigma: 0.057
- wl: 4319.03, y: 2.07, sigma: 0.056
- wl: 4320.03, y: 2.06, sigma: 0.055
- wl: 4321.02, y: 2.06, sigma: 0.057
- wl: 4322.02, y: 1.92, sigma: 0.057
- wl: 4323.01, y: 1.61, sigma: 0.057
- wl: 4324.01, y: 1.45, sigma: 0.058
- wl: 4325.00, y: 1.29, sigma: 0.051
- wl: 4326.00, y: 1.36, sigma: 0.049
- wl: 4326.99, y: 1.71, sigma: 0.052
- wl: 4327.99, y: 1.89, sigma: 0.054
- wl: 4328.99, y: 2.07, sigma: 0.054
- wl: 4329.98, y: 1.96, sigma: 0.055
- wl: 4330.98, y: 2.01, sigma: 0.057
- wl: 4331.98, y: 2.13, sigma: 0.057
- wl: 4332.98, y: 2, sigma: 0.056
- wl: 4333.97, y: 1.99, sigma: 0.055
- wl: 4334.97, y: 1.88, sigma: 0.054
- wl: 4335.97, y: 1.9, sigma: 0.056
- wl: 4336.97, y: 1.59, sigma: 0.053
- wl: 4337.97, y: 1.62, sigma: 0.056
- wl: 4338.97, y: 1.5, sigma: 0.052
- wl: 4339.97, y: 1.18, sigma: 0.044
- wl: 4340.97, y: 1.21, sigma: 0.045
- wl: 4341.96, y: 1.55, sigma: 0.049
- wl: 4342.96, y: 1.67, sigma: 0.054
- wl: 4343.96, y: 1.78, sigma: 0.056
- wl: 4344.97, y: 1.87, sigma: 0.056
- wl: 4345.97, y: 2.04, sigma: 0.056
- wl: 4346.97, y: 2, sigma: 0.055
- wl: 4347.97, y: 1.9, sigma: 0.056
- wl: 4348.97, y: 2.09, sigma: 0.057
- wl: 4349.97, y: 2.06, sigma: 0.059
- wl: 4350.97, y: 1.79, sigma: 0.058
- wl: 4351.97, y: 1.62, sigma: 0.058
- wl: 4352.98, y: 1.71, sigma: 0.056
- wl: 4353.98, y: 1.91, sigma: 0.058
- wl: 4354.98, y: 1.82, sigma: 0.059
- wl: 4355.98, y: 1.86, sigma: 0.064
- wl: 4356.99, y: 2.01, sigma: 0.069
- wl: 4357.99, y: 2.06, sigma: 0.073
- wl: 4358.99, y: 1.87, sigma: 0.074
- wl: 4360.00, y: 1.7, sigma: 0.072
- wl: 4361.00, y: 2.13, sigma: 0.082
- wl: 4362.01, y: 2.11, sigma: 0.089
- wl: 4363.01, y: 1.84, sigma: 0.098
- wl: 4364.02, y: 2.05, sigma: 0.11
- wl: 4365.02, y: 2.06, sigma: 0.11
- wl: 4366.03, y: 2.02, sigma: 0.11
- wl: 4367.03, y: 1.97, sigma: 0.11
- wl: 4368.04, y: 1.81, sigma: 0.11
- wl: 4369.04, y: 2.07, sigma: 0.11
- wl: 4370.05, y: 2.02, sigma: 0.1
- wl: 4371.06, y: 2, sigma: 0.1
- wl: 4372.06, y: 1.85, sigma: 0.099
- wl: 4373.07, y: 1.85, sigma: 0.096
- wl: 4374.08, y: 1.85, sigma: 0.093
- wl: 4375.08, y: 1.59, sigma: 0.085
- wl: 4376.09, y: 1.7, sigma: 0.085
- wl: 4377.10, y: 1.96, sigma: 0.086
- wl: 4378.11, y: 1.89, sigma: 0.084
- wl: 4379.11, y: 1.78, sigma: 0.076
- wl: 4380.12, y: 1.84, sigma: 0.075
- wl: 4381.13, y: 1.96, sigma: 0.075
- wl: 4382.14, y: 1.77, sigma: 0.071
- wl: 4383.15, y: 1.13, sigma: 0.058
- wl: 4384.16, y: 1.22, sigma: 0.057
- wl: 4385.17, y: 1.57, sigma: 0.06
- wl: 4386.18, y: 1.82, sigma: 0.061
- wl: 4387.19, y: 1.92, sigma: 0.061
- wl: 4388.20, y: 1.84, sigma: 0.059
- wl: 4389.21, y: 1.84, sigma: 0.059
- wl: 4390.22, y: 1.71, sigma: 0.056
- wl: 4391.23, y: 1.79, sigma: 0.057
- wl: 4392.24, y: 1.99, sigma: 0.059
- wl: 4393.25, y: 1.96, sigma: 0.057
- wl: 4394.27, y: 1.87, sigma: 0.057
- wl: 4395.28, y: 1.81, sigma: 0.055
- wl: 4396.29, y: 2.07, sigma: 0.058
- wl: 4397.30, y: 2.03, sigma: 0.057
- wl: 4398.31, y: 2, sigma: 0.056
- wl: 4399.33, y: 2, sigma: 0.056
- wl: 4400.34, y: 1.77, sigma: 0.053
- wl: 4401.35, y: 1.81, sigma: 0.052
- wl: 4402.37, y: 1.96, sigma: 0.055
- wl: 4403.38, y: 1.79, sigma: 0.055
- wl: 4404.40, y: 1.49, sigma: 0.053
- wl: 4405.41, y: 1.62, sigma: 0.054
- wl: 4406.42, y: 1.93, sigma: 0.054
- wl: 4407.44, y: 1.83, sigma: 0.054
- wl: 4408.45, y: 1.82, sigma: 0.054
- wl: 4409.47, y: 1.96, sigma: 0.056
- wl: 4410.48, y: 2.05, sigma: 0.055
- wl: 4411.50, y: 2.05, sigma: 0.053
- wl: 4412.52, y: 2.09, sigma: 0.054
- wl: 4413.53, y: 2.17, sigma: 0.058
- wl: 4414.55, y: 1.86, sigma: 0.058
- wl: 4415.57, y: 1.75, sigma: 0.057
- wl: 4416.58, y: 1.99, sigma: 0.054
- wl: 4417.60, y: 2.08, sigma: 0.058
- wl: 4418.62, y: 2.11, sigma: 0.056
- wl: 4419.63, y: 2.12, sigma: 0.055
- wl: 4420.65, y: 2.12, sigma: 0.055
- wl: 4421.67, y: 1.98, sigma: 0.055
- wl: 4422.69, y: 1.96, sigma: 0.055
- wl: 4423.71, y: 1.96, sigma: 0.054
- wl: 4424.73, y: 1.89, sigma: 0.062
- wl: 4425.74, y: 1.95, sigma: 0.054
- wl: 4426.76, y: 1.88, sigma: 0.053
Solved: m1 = -4.4 Ang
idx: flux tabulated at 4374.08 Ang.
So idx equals 1.85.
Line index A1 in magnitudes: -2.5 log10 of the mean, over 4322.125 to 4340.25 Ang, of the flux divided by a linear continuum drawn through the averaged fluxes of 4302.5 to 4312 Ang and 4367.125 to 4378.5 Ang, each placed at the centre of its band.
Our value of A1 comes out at -0.183 mag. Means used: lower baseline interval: 1.24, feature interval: 1.74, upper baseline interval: 1.87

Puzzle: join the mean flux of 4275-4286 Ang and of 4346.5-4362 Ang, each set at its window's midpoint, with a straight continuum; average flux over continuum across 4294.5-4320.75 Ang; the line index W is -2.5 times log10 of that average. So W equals 0.208 mag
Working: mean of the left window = 1.77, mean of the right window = 1.91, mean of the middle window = 1.51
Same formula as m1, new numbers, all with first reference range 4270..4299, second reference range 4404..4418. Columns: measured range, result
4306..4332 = 0.58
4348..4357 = -0.40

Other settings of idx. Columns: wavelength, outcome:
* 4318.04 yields 2.14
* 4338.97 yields 1.5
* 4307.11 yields 1.23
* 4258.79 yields 1.68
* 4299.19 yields 1.15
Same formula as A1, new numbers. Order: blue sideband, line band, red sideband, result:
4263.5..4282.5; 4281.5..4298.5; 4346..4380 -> 0.07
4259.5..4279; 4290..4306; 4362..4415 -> 0.20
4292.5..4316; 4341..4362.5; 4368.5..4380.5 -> -0.09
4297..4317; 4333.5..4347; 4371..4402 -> -0.09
